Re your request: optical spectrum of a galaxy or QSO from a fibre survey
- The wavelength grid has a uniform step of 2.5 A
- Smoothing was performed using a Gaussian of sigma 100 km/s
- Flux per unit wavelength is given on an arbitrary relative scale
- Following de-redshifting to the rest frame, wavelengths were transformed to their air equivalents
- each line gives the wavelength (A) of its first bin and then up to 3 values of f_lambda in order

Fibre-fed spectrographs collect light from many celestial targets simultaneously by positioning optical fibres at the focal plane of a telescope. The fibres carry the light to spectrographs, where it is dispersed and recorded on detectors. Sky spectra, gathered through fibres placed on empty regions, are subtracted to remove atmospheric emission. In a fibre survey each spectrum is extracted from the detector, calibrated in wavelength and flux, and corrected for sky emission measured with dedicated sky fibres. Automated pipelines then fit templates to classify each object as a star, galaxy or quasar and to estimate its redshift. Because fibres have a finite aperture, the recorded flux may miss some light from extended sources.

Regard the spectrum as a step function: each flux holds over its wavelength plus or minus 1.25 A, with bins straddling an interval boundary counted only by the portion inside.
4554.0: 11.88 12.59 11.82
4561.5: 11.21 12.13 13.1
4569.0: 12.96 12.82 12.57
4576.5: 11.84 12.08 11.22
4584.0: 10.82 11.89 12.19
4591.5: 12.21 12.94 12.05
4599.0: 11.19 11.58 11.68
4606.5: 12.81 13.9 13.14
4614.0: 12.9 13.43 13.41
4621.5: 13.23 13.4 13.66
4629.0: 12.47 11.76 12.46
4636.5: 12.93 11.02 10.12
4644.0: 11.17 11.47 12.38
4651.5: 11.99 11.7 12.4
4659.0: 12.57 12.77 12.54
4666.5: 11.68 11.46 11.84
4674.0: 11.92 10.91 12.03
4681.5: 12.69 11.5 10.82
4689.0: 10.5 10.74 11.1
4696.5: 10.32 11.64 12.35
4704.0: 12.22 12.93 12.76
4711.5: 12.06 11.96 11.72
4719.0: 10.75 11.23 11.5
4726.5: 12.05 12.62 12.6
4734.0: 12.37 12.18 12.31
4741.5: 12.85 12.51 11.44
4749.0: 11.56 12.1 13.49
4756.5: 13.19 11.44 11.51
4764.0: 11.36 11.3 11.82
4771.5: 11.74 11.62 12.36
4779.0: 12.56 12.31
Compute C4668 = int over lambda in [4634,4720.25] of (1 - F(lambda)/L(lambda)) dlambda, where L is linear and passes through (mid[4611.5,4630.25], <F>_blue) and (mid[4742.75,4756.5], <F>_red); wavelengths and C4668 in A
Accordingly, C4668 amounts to 7.2 A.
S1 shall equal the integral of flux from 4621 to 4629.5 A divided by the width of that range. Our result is 13.3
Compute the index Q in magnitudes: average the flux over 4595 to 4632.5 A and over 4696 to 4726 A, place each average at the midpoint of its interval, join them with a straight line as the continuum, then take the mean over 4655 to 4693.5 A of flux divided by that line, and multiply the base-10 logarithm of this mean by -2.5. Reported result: 0.038 mag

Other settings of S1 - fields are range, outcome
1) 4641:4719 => 11.7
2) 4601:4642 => 12.6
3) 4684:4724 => 11.5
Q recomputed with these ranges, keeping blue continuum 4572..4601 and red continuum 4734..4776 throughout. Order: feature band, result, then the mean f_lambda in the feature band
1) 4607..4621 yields -0.118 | 13.3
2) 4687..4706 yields 0.064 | 11.3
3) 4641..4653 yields 0.042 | 11.5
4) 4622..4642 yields -0.035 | 12.3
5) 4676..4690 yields 0.050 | 11.5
